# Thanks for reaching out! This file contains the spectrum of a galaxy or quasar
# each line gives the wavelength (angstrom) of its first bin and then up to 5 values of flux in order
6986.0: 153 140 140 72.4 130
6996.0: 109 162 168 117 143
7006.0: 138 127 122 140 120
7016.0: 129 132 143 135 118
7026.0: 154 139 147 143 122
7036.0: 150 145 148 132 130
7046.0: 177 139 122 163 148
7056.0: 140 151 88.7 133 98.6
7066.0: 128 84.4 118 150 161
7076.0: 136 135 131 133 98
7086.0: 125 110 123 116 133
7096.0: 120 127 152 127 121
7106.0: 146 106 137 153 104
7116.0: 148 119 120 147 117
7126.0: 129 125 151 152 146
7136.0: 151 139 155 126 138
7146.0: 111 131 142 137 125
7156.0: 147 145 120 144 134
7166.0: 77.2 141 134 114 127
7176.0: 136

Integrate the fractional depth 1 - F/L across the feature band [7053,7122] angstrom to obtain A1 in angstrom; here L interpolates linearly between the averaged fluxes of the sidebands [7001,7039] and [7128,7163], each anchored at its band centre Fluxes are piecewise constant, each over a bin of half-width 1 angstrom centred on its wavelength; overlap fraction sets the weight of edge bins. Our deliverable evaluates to 4.8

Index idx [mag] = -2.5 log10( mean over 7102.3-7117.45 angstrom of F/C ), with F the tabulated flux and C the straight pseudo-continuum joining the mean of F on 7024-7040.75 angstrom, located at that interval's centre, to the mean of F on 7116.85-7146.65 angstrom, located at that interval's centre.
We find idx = 0.05 mag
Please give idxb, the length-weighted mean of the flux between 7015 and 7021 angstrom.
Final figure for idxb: 135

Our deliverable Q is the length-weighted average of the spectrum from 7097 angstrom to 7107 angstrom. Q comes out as 135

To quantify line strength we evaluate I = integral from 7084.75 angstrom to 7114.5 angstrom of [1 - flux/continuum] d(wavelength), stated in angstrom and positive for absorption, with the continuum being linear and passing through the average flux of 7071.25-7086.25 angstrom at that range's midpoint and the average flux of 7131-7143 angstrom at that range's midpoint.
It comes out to 2.37 angstrom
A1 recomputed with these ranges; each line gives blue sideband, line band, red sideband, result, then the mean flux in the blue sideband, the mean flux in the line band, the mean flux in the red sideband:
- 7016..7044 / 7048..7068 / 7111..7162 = 1.34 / 138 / 128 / 135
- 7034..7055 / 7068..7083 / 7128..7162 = 0.87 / 144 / 134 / 138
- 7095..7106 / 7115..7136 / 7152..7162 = -0.50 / 131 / 136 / 136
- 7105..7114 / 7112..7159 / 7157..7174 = -2.23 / 132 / 135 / 126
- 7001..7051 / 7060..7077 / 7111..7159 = 1.53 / 136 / 124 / 136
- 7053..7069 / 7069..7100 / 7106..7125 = -0.98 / 121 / 129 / 129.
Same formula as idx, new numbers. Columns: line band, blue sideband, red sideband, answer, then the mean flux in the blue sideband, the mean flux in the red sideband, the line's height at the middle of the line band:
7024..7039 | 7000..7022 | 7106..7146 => -0.06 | 133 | 135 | 133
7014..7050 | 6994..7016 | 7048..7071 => -0.07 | 134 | 126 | 130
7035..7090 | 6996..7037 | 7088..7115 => 0.00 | 137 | 127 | 132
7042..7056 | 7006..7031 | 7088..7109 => -0.11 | 134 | 126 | 131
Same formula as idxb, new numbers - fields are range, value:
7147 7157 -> 136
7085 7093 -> 118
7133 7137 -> 148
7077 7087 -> 124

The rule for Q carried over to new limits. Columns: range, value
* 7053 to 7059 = 146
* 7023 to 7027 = 136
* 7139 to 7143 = 140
